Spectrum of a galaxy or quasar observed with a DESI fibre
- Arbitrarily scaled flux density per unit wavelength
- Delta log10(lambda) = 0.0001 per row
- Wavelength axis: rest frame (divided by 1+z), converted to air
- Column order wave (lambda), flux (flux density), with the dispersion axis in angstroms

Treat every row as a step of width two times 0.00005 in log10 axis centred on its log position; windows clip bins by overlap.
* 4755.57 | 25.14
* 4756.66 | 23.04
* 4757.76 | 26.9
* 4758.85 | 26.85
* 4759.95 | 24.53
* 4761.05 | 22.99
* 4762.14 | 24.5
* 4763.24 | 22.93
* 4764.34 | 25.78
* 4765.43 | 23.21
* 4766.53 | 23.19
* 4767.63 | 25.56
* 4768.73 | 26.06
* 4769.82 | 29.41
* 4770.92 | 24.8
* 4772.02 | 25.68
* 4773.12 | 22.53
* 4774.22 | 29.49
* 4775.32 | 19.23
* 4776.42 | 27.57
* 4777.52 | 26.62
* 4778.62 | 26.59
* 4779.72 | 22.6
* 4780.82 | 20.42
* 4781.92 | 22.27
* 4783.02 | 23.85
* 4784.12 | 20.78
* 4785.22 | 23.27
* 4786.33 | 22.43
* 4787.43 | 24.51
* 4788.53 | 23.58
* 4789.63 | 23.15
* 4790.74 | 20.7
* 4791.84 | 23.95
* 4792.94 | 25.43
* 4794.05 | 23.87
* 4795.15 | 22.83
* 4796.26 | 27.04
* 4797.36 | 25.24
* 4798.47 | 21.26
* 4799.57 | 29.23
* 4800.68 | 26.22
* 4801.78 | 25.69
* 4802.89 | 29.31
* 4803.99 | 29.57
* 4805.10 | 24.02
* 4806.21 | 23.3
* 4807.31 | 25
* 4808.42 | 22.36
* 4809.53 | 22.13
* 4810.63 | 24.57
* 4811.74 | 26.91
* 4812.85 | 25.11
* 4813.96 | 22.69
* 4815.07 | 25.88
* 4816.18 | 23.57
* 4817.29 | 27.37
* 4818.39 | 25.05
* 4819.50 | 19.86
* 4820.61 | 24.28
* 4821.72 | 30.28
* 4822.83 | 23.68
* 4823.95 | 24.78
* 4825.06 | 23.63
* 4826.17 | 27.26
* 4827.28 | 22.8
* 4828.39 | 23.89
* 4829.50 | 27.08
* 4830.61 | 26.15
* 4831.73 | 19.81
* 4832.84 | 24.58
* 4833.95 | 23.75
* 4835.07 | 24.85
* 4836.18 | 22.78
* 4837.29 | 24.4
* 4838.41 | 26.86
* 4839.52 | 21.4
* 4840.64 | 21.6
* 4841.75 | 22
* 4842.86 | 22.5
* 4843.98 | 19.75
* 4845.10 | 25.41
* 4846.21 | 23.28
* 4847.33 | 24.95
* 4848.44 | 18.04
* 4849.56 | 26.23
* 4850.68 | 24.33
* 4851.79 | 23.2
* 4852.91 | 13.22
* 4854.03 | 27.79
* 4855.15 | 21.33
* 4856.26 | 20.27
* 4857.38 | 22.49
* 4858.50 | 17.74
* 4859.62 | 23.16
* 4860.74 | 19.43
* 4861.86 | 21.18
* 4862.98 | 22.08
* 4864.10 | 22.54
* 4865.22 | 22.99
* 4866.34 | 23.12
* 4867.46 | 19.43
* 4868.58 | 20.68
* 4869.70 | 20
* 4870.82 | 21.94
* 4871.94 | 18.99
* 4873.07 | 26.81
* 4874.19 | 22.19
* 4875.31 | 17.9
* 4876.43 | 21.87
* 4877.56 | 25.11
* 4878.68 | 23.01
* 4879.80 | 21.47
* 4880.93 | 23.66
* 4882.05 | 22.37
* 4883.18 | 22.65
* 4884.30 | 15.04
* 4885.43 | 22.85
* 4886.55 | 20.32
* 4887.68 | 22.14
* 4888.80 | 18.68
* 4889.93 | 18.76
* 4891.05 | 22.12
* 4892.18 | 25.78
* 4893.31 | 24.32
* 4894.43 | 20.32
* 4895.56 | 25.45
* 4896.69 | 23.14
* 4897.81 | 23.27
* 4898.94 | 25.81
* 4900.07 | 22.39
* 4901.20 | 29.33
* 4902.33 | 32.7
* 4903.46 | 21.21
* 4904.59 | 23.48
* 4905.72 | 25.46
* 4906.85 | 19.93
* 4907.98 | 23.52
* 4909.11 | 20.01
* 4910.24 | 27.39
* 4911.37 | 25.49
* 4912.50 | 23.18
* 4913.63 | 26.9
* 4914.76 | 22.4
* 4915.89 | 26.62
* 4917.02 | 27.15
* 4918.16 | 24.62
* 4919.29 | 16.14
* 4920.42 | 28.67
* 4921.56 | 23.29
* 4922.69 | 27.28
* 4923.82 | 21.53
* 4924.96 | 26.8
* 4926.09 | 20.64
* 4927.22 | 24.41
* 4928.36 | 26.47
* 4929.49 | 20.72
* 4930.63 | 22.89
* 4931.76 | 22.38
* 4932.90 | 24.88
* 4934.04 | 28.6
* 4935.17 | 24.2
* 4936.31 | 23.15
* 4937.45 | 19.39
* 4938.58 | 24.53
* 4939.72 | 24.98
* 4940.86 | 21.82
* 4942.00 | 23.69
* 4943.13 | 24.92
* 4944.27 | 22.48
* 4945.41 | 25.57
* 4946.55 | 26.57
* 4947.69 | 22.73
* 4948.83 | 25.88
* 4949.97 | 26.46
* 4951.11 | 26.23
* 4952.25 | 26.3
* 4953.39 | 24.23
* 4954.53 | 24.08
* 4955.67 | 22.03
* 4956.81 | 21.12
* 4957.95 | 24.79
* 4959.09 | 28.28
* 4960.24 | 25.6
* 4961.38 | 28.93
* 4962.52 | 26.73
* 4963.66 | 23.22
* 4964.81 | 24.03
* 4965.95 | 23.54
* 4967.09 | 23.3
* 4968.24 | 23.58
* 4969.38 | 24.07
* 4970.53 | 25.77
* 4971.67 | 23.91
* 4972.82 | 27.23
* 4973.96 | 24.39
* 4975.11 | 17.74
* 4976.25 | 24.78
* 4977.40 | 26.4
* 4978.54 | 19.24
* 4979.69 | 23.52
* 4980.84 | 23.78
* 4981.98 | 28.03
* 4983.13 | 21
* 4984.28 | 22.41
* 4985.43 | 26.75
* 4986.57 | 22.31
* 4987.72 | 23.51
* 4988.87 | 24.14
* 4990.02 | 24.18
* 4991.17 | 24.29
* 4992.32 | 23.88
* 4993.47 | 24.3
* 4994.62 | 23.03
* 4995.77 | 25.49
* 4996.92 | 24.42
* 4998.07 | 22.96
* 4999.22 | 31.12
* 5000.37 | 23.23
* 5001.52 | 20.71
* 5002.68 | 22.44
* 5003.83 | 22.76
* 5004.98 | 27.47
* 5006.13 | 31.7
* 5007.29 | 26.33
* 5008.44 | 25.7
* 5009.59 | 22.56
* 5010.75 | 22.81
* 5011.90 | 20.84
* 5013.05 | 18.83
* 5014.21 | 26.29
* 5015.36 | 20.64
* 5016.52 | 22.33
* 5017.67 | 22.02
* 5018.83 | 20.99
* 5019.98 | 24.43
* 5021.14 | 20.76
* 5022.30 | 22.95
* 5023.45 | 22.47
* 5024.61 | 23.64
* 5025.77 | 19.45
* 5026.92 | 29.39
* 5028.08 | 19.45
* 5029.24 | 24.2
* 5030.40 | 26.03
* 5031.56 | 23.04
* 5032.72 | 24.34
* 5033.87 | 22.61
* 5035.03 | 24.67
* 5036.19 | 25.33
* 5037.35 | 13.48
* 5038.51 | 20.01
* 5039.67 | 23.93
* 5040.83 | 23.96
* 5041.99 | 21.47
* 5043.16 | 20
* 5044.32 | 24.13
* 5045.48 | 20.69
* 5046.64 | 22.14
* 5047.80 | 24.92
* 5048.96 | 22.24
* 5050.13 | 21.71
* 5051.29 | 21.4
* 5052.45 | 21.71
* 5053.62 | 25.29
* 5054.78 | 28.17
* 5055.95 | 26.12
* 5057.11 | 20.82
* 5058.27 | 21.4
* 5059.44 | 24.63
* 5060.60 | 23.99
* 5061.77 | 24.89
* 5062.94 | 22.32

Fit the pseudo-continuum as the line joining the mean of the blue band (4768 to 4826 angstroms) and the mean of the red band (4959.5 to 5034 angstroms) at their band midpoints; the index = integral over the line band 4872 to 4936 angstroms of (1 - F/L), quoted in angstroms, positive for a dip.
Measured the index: 2.0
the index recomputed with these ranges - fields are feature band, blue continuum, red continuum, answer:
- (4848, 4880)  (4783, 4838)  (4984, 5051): 3.3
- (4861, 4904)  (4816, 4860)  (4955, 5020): 2.1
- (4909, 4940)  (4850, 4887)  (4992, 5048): -2.7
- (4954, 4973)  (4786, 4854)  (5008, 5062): -1.2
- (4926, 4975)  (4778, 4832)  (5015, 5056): -2.1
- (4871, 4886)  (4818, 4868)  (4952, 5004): 0.9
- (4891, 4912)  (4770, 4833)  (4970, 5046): -0.3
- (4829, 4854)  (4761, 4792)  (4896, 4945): 1.0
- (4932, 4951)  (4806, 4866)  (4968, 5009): -0.3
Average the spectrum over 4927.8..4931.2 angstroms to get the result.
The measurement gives 23.4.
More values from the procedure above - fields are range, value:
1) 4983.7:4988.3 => 23.7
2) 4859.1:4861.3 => 21.2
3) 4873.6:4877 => 20.7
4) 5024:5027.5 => 24.1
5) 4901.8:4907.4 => 24.5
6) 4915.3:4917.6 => 26.8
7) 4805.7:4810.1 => 23.2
